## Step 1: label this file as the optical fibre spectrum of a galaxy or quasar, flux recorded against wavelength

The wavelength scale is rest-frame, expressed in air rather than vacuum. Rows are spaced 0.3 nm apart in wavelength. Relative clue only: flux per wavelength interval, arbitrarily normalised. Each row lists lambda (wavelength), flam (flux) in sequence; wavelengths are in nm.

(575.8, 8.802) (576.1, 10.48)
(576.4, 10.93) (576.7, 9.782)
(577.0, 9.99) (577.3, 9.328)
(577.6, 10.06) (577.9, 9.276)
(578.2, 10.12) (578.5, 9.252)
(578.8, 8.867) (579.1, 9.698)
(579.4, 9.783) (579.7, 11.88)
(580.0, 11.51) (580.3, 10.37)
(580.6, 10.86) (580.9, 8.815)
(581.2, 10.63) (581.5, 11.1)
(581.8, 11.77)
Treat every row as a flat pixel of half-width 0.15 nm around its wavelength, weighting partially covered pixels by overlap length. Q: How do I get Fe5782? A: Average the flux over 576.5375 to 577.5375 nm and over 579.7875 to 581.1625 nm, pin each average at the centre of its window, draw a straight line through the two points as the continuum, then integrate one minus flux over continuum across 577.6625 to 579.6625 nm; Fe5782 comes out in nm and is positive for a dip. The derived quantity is 0.09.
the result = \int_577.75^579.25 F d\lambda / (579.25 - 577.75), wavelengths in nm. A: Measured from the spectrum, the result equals 9.44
